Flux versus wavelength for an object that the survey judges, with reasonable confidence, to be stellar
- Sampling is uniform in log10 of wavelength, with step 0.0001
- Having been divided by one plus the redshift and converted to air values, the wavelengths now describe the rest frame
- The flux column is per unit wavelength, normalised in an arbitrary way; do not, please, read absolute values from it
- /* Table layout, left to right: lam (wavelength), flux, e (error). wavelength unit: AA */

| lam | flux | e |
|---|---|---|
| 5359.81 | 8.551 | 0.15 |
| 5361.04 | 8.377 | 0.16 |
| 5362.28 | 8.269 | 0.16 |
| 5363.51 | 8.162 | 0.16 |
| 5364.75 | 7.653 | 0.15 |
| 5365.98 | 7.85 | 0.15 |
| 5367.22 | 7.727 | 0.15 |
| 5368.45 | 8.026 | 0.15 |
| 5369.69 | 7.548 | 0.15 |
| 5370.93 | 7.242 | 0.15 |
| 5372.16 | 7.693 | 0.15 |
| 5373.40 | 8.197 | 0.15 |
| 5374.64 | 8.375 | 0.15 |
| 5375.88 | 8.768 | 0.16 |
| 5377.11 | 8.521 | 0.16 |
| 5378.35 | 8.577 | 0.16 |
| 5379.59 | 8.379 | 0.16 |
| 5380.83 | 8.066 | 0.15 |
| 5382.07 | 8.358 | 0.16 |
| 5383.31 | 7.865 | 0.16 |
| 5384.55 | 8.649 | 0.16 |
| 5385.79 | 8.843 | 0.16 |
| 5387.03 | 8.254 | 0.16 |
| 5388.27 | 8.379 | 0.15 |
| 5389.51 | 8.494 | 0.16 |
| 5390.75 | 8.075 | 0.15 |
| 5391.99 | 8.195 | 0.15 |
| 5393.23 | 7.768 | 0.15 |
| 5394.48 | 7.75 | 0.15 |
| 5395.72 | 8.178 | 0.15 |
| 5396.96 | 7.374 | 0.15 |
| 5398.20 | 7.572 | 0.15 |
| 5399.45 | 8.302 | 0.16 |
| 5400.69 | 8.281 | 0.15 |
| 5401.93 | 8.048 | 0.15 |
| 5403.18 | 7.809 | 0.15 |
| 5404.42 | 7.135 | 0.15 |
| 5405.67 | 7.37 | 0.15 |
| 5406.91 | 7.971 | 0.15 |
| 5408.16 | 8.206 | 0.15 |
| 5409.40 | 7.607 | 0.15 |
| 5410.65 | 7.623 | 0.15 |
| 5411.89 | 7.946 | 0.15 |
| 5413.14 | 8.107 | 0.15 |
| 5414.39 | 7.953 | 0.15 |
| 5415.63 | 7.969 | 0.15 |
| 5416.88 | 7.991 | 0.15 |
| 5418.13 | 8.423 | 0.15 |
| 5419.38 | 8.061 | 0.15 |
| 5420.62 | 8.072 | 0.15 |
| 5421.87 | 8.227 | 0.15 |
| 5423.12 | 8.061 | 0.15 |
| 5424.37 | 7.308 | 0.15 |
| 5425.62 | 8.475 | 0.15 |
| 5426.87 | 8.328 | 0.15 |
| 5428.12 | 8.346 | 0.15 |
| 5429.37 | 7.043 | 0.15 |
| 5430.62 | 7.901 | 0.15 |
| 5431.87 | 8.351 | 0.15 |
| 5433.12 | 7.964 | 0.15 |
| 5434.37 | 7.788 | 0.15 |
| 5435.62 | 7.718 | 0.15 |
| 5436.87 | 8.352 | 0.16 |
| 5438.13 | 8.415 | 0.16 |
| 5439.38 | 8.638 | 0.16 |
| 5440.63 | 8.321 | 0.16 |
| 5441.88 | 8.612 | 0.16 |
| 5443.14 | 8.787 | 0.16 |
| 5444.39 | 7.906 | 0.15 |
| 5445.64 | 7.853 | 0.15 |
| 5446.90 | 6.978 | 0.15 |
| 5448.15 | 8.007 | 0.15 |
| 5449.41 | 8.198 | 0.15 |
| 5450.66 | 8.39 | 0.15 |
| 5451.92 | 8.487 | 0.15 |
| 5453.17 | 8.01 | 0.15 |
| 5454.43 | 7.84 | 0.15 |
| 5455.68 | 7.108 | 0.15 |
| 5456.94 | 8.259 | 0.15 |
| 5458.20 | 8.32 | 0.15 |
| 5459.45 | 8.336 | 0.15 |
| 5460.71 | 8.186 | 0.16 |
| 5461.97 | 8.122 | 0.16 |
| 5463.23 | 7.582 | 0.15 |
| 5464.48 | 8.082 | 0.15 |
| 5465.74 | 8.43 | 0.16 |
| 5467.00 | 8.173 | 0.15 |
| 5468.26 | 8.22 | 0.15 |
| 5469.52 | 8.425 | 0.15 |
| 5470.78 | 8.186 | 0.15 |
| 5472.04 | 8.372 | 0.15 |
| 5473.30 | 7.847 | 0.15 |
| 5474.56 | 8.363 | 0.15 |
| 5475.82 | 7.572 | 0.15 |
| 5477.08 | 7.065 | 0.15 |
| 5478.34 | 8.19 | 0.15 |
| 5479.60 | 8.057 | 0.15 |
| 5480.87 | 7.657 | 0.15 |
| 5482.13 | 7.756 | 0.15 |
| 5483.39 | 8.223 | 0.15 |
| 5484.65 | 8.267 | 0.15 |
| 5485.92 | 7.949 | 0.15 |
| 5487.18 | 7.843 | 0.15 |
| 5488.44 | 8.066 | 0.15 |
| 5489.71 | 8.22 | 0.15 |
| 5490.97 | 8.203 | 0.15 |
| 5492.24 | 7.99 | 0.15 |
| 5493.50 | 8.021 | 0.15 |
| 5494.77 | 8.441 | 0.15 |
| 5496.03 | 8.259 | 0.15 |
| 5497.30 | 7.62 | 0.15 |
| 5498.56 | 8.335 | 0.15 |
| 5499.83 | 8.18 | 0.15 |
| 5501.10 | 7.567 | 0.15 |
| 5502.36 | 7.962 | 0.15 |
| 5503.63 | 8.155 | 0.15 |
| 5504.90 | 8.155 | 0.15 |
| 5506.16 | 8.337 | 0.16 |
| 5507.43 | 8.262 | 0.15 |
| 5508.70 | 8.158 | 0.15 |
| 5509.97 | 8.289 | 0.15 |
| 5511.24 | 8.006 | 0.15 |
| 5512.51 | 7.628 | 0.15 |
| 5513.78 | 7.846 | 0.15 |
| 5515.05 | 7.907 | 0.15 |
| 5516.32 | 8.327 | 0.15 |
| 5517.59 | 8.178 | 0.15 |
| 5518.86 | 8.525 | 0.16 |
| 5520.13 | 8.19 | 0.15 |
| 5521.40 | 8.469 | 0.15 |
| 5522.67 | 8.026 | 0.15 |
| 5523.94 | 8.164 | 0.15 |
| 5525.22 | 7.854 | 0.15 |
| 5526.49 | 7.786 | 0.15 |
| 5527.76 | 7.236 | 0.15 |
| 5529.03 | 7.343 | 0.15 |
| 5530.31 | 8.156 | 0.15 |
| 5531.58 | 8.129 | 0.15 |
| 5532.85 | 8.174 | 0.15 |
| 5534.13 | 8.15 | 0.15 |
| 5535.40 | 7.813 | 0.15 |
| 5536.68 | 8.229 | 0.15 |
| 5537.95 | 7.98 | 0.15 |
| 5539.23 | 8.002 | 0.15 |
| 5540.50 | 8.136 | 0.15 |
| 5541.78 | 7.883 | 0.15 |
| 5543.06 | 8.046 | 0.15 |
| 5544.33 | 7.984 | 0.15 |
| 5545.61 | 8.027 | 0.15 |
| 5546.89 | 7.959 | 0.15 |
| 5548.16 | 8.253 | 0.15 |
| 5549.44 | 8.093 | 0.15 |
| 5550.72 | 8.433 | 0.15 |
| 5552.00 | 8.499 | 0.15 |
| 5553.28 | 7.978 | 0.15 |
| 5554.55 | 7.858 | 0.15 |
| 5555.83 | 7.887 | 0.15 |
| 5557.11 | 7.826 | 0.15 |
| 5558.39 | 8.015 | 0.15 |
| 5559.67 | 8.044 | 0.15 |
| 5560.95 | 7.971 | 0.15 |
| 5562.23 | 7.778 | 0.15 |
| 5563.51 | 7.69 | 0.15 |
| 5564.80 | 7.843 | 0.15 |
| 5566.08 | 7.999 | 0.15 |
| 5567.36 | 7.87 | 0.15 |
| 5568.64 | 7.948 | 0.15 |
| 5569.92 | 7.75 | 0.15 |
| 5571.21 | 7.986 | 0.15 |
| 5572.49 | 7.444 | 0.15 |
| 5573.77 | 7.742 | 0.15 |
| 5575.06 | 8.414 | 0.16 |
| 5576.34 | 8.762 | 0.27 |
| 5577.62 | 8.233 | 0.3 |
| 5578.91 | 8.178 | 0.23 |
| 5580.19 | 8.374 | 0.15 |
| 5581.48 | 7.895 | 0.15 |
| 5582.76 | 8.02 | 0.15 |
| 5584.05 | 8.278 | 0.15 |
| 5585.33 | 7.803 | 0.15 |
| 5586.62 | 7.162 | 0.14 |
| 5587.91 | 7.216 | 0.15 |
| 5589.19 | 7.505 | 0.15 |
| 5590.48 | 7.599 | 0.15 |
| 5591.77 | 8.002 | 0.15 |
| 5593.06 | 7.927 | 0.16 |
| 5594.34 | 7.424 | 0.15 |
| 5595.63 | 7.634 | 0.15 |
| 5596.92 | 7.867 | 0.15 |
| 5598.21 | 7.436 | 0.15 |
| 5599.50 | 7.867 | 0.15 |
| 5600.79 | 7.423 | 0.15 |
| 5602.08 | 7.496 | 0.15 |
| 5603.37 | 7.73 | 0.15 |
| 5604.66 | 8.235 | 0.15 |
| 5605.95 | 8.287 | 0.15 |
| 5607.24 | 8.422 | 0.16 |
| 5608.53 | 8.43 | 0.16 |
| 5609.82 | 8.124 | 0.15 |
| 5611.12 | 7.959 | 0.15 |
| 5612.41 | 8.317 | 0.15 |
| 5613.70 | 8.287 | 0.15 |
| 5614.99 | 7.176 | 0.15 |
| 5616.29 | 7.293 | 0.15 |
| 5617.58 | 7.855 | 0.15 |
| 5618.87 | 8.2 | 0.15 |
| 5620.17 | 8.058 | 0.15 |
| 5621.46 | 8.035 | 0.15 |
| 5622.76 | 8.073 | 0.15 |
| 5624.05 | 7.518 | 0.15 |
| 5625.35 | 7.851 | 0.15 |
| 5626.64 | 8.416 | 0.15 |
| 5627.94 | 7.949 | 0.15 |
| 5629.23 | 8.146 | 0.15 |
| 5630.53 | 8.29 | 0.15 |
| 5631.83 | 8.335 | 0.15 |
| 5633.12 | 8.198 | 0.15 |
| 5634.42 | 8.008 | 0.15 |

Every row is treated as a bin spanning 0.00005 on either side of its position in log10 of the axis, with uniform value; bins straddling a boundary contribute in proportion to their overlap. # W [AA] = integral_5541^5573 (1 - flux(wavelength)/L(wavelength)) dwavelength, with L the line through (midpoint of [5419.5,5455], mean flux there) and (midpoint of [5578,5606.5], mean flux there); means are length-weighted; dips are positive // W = -0.4 AA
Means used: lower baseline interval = 8.09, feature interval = 7.96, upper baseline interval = 7.79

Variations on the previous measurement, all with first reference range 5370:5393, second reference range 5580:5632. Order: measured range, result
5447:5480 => 0.3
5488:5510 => -0.1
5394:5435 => 1.4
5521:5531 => 0.2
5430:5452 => 0.1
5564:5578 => -0.1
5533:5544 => 0.0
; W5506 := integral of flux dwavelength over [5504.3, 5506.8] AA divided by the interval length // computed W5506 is 8.27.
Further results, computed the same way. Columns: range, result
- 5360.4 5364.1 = 8.28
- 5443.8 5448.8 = 7.68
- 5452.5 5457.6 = 7.81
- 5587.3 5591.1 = 7.45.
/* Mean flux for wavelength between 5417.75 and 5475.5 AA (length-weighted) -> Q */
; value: 8.1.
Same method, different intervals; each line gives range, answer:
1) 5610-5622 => 7.91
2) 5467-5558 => 8.05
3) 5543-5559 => 8.07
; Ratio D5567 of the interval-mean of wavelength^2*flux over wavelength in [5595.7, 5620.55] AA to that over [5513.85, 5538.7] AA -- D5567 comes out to 1.0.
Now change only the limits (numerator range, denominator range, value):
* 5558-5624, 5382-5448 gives 1.05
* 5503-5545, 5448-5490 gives 1.02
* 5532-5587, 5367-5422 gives 1.06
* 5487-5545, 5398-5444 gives 1.04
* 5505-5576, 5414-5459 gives 1.03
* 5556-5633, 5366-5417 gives 1.06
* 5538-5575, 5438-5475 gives 1.01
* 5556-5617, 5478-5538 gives 1.01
